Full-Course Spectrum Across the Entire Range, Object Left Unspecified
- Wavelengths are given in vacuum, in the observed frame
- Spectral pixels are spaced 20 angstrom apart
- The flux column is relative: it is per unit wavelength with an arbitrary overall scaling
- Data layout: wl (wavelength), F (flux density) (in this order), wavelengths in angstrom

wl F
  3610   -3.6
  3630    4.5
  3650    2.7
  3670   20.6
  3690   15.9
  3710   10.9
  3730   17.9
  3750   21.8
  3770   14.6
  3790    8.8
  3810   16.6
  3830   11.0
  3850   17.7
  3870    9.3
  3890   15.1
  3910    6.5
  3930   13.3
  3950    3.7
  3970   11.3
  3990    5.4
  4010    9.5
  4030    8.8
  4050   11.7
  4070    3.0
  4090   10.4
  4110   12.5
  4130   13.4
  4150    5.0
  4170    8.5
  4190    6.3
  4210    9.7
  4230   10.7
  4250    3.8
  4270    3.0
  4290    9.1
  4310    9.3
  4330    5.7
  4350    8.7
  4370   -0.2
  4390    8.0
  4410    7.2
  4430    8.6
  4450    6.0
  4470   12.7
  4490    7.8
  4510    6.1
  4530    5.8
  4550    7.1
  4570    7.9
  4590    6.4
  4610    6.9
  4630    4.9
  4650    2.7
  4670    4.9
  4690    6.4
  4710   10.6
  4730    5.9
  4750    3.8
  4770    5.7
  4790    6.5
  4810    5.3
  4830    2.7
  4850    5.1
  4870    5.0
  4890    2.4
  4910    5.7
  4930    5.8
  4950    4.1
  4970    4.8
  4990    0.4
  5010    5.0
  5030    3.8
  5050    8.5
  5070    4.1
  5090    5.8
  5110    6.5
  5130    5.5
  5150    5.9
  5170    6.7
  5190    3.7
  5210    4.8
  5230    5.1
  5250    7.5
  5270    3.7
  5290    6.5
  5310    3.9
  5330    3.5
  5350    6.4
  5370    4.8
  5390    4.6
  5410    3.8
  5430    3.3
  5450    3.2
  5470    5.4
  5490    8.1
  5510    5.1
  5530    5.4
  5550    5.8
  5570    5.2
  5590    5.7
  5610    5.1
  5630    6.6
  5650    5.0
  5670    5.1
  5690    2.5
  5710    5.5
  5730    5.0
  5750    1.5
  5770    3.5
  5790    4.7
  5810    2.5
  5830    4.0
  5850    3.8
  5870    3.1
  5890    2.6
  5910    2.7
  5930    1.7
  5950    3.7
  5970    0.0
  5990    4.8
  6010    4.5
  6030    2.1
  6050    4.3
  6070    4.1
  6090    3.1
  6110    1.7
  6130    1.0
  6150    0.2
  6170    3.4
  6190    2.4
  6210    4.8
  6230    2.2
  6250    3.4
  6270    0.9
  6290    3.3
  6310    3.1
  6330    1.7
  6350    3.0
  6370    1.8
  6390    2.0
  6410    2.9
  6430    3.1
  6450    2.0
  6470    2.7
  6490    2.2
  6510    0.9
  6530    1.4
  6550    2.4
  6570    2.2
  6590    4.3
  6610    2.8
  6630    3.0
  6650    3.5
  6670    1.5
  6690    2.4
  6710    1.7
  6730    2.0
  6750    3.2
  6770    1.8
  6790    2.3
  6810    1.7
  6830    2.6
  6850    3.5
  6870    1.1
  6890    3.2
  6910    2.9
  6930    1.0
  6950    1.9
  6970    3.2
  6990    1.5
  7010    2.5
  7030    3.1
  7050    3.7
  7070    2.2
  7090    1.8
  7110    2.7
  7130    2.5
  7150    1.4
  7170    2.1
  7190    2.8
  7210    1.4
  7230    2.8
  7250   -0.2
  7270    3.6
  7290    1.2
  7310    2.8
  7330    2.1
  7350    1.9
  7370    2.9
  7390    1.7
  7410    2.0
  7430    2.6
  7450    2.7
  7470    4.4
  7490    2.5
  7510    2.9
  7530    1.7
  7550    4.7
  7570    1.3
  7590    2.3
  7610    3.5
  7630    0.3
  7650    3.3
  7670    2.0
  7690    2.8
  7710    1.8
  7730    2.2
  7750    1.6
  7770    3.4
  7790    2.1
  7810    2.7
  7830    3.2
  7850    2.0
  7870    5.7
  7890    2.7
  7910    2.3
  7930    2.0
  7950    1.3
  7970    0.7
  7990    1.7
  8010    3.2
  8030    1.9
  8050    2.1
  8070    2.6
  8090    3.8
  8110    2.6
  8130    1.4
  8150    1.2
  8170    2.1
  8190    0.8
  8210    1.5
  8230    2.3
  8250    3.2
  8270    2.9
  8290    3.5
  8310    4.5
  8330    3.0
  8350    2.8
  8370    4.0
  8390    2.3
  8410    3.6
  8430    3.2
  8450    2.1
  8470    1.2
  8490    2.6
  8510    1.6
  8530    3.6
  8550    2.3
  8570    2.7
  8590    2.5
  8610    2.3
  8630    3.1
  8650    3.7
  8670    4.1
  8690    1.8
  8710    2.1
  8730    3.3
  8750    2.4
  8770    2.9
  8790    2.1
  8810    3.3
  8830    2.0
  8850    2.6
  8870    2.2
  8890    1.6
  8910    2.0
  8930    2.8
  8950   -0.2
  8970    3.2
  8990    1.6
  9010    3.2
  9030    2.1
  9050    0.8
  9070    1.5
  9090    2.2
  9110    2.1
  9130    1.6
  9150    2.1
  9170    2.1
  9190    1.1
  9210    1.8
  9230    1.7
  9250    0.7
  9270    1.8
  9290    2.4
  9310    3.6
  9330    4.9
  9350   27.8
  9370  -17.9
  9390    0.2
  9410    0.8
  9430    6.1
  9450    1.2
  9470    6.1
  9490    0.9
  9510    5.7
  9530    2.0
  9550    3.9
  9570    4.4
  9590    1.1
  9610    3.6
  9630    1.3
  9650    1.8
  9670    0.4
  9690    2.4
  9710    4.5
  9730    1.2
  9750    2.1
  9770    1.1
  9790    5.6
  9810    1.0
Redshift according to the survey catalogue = 1.51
